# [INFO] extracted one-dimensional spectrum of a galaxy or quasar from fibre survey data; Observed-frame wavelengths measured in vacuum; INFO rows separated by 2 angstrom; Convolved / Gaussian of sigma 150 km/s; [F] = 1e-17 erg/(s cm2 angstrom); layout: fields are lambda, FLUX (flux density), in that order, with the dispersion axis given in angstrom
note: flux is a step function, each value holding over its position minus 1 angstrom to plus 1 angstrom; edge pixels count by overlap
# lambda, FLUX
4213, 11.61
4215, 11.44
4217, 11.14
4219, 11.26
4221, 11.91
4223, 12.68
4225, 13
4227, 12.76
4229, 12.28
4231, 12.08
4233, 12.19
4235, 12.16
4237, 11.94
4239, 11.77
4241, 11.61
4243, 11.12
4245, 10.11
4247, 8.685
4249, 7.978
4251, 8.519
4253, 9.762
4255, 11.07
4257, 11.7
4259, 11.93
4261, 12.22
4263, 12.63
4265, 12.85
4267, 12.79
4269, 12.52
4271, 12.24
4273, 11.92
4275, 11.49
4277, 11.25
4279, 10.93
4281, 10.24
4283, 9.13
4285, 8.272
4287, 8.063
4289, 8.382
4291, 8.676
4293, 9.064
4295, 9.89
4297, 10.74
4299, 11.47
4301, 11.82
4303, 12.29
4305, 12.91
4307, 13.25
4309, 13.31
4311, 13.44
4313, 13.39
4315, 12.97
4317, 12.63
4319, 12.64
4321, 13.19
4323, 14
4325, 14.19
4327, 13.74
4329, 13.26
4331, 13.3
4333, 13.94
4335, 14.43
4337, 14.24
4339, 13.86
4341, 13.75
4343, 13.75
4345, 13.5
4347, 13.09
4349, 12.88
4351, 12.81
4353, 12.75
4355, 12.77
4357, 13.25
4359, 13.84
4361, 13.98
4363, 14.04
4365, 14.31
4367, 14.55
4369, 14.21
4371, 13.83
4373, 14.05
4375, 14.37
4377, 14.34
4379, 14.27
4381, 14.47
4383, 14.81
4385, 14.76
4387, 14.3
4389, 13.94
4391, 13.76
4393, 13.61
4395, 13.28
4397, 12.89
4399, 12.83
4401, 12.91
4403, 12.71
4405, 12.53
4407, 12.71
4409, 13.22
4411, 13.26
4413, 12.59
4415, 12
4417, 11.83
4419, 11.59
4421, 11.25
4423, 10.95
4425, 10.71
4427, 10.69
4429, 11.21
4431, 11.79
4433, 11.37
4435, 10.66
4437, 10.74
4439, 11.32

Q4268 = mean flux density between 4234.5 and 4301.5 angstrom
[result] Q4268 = 10.7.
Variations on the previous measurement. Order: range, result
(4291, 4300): 10.1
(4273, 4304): 10.2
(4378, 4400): 13.9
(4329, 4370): 13.7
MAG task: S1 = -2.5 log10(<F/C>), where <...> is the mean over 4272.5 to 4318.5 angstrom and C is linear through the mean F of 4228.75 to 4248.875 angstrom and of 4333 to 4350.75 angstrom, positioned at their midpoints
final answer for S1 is 0.13 mag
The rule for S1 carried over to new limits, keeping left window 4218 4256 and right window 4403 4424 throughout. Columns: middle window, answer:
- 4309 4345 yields -0.16 mag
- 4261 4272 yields -0.11 mag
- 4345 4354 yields -0.10 mag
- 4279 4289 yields 0.25 mag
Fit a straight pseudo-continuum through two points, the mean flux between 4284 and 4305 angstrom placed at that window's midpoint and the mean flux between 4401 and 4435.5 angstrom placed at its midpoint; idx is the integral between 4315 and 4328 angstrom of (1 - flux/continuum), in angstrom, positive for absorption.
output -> -3.7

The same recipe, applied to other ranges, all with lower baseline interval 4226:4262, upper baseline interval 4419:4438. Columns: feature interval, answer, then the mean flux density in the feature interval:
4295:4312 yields -1.8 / 12.3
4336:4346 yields -2.5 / 13.8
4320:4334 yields -3.2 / 13.7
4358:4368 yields -2.8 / 14.1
